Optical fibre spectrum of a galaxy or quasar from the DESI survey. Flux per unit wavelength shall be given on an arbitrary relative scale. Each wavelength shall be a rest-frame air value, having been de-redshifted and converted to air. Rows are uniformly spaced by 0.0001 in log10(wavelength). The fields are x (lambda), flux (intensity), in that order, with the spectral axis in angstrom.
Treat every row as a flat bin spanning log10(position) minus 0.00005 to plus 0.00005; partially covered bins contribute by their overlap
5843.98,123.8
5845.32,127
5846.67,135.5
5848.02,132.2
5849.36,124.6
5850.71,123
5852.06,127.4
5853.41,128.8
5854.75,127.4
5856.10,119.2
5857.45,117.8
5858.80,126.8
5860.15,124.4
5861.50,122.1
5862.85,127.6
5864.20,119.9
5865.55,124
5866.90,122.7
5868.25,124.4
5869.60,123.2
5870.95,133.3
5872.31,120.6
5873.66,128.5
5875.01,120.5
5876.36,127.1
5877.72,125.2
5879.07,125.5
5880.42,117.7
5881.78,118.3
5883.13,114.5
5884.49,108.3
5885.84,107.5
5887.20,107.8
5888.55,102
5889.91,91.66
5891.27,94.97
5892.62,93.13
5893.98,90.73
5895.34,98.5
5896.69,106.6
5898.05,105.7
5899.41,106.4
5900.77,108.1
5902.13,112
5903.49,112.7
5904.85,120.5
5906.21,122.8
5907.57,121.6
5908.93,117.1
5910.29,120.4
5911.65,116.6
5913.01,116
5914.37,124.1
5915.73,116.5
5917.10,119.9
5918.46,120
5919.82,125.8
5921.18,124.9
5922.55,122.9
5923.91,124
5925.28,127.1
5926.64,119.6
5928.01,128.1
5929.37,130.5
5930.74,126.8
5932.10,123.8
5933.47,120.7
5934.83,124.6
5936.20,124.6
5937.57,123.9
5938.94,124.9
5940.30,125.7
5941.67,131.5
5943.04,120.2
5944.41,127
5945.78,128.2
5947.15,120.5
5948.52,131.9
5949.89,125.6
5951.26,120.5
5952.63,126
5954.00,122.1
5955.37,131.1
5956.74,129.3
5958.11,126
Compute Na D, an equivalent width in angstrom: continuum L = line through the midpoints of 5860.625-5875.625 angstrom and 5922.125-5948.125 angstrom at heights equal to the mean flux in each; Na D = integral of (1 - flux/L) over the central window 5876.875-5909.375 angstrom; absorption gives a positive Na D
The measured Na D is 3.9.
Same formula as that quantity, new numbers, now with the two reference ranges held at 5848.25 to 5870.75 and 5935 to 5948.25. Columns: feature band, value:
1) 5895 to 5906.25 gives 1.3 angstrom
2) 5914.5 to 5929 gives 0.2 angstrom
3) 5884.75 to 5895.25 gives 2.2 angstrom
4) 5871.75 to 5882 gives 0.1 angstrom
